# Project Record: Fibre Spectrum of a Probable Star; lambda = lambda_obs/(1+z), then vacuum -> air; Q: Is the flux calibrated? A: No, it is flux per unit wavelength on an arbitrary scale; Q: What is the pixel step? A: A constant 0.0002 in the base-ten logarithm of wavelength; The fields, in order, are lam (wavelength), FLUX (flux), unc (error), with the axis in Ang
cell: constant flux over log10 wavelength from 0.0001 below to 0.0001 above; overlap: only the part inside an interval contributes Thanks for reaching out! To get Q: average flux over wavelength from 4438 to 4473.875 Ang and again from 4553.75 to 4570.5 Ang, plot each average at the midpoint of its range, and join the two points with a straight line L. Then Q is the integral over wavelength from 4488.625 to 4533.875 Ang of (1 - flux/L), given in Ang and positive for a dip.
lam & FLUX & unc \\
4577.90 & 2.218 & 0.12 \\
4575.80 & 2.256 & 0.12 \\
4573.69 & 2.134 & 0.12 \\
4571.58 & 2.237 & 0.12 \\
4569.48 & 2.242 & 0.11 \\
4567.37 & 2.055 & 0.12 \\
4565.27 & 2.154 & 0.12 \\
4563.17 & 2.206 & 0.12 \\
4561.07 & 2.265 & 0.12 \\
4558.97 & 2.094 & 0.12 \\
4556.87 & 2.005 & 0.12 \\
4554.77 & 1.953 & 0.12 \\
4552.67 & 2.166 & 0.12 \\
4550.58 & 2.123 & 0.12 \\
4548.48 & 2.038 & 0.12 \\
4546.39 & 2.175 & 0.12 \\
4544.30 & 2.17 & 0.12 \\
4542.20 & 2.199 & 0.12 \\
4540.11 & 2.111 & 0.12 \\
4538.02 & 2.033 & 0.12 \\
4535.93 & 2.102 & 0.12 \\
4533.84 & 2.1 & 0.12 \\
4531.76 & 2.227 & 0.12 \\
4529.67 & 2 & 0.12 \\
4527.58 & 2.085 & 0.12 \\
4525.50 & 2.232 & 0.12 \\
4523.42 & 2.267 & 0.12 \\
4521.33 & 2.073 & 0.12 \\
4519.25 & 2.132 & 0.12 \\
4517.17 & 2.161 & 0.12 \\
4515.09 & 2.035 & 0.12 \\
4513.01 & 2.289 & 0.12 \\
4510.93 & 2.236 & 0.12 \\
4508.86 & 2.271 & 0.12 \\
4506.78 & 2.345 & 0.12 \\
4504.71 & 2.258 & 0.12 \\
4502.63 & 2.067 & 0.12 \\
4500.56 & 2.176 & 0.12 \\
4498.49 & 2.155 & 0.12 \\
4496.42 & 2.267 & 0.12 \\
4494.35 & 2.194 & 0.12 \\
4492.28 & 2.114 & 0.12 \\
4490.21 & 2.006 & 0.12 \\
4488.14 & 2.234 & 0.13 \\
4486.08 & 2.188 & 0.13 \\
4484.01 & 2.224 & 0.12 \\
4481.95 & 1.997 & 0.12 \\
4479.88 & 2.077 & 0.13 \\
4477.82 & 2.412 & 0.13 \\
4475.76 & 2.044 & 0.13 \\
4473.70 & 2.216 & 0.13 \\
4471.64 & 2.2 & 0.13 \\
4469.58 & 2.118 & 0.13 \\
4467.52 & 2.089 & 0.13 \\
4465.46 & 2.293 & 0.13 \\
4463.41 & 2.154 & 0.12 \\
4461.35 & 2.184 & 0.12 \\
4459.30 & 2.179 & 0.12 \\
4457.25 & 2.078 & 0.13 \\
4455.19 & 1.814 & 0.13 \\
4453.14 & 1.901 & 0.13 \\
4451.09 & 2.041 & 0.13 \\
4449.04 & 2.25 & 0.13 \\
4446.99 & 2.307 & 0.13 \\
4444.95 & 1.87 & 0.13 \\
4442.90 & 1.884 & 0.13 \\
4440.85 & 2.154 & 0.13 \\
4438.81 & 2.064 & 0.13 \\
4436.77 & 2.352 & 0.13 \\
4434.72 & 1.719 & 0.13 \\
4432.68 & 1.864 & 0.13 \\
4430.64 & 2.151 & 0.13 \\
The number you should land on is -1.3 Ang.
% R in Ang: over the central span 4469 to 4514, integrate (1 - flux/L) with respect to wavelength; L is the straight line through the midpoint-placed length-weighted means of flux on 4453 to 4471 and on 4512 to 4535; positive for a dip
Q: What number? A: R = -1.4 Ang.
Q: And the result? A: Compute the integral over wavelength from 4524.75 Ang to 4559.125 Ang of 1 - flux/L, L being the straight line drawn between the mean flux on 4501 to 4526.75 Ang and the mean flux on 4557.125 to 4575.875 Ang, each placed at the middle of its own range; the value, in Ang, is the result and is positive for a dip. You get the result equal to 1.2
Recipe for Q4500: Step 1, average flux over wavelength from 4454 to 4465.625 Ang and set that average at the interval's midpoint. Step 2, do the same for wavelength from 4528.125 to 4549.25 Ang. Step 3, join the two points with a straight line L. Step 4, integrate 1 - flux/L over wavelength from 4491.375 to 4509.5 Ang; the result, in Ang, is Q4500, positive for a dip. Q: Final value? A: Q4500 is -0.8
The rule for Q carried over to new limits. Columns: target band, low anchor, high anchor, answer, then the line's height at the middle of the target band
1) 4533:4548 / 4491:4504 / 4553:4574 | 0.1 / 2.14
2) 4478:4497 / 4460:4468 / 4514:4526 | 0.1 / 2.17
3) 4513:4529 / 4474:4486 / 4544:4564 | -0.1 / 2.14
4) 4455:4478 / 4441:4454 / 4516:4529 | -0.8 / 2.08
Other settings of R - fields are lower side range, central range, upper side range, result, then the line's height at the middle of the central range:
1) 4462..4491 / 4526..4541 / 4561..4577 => 0.55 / 2.18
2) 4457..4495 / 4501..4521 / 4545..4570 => -0.48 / 2.14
